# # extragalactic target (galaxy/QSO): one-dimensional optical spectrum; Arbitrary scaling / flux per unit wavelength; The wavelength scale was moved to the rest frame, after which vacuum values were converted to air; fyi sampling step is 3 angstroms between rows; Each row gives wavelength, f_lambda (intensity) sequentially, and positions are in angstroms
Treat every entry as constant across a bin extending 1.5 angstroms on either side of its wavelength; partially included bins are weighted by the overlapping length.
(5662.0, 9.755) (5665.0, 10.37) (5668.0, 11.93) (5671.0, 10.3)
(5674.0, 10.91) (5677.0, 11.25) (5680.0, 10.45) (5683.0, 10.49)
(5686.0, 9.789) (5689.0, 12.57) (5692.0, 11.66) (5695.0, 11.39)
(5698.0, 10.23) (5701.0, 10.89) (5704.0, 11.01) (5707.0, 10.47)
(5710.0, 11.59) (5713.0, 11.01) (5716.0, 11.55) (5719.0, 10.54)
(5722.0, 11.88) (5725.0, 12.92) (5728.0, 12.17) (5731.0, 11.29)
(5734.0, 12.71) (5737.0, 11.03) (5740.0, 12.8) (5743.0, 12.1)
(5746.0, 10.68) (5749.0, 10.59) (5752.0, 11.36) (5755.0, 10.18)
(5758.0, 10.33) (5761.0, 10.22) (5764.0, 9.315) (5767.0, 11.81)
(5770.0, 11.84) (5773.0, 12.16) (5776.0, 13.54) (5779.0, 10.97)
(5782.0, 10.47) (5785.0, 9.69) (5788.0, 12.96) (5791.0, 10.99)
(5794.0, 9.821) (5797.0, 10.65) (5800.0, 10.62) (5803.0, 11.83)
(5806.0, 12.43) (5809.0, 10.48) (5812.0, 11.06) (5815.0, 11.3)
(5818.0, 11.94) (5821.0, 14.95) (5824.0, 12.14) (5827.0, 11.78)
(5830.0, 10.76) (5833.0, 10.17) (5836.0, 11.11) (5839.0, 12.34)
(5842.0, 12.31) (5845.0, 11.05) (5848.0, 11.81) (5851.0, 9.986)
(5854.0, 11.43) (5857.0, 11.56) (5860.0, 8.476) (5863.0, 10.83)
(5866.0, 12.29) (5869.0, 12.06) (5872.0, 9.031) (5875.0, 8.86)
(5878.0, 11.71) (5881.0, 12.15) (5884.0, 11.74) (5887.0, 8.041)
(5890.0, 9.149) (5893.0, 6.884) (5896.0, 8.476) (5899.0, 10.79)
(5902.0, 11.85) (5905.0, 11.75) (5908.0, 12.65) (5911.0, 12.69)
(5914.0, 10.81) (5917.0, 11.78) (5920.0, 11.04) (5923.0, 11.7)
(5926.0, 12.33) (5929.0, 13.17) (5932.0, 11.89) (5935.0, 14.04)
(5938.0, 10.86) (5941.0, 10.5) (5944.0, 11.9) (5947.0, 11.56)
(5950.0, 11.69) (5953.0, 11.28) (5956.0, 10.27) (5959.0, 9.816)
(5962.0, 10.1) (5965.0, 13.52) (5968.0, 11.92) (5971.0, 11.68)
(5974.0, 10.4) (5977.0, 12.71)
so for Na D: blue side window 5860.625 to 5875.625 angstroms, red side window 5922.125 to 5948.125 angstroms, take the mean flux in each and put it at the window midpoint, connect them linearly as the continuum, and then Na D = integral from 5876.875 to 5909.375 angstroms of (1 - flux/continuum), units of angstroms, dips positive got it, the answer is 2.0 angstroms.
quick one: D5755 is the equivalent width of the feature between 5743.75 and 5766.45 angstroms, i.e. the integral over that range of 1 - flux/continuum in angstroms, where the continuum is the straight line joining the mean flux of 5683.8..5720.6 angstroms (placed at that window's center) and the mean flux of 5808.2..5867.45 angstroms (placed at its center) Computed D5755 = 1.39 angstroms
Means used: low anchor 11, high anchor 11.4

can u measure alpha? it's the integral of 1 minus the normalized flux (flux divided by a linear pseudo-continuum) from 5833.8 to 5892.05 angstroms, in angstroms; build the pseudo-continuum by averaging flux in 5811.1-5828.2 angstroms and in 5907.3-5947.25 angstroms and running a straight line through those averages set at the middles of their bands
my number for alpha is 6.4 angstroms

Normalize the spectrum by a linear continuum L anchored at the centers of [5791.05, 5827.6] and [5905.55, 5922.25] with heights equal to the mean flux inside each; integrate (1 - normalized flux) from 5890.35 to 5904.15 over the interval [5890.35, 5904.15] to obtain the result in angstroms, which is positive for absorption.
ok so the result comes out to 2.6 angstroms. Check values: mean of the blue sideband 11.6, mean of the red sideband 11.8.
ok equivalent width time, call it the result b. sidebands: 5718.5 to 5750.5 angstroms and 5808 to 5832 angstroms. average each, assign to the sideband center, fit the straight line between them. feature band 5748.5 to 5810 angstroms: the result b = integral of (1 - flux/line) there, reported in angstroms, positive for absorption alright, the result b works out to 3.6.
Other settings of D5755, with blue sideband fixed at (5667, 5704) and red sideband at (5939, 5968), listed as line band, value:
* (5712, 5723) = -0.2 angstroms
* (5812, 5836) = -1.4 angstroms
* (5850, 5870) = 0.3 angstroms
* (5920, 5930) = -0.9 angstroms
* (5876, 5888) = 0.2 angstroms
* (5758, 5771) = 0.4 angstroms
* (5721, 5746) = -2.3 angstroms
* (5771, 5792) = -0.9 angstroms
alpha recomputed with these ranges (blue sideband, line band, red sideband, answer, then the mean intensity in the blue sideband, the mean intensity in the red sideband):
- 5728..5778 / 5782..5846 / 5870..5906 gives -3.9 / 11.4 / 10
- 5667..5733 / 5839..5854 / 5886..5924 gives -0.9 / 11.2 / 10.6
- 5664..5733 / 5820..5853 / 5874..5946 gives -1.4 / 11.2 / 11.1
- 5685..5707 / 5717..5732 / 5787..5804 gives -1.0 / 11.1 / 11.1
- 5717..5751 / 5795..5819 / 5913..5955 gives 1.0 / 11.7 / 11.7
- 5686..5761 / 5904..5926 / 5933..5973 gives -0.7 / 11.3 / 11.5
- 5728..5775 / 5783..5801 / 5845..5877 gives 0.4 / 11.3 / 10.7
